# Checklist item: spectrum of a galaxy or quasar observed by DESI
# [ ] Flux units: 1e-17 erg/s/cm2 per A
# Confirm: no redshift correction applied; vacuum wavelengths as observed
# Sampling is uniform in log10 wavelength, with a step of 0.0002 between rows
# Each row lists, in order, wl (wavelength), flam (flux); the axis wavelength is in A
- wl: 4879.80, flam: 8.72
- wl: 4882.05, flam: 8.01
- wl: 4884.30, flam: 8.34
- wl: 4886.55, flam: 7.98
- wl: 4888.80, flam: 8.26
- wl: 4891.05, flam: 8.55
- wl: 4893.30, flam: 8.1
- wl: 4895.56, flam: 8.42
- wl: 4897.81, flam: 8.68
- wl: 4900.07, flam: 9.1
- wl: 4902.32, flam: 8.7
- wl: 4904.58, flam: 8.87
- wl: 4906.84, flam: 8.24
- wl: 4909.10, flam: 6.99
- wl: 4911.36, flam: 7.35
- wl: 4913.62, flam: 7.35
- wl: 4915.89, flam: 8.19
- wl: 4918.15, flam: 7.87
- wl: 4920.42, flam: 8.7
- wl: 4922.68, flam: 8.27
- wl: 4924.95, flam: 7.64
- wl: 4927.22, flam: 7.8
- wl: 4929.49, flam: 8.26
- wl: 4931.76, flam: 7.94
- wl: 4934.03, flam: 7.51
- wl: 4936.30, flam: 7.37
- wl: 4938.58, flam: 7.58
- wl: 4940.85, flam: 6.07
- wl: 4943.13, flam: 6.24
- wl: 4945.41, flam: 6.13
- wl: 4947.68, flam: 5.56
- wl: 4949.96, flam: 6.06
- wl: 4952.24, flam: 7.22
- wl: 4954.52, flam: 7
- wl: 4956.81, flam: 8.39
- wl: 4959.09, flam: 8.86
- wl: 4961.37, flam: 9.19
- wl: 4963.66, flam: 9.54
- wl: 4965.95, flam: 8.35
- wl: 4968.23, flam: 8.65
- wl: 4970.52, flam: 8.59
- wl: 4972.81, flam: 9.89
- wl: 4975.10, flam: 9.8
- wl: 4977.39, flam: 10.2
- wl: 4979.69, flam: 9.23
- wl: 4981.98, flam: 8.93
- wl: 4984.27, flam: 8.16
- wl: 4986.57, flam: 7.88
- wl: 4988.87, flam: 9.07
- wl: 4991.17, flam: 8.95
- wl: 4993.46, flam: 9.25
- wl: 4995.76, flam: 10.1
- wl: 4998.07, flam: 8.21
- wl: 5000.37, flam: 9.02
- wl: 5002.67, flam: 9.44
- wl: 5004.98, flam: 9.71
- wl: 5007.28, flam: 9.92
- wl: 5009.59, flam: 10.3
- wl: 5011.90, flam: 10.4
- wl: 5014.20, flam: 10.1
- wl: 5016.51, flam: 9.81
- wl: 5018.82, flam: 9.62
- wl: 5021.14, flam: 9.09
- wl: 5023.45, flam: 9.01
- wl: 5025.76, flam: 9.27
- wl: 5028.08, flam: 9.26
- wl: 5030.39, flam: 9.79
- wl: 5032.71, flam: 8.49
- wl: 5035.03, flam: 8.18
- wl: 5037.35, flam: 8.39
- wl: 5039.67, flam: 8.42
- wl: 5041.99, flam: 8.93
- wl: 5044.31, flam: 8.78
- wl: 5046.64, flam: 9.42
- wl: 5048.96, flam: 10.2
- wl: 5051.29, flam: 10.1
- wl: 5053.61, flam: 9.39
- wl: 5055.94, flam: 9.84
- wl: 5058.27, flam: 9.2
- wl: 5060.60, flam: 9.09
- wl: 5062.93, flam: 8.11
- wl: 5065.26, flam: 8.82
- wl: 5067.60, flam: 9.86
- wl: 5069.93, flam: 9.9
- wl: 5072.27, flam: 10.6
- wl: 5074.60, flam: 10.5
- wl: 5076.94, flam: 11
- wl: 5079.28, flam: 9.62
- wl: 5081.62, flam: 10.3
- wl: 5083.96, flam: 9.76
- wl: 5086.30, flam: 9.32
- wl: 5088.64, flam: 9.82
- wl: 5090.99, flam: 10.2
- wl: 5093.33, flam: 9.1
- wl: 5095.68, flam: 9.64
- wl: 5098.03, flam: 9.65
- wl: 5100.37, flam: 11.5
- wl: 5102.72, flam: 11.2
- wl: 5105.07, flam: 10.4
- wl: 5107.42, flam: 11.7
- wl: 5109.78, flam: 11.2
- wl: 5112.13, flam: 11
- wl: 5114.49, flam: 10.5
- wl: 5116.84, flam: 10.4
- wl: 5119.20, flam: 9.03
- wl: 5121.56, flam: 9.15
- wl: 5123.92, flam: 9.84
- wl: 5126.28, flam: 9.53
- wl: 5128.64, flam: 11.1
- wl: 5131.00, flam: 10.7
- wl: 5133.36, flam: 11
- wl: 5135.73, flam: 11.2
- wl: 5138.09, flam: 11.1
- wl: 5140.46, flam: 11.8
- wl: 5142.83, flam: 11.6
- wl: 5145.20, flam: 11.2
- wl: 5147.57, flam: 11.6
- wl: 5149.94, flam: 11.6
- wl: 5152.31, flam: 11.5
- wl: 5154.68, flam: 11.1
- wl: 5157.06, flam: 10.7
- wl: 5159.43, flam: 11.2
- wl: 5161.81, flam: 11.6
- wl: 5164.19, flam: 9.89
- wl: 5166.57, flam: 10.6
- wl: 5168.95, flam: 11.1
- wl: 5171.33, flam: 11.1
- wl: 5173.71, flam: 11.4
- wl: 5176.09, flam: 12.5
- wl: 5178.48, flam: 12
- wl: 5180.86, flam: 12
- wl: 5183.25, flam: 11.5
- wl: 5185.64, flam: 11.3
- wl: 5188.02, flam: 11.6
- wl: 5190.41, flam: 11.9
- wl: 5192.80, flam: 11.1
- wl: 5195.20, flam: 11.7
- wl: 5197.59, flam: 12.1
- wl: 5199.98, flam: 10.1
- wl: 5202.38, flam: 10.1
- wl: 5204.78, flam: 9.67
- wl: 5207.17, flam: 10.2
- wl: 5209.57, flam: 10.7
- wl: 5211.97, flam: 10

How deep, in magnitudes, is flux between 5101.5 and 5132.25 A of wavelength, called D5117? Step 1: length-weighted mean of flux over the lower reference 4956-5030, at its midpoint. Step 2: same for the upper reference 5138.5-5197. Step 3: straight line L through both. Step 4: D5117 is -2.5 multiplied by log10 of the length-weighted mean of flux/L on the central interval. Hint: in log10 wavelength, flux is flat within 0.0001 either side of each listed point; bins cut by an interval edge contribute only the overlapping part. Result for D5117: 0.03 mag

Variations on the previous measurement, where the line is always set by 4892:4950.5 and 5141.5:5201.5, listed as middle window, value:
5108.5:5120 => 0.003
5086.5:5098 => 0.059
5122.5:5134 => 0.034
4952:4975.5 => -0.051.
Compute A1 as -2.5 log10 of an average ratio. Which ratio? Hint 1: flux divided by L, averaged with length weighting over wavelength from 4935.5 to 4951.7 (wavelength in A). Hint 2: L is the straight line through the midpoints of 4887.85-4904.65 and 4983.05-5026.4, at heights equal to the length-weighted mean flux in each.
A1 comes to 0.35 mag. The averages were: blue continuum 8.57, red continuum 9.33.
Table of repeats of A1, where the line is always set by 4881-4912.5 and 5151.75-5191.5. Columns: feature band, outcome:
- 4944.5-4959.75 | 0.26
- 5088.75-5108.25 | 0.02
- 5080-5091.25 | 0.06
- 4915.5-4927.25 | 0.06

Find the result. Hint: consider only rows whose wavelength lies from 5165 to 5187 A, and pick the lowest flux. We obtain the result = 10.6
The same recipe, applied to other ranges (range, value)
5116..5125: 9.03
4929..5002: 5.56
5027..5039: 8.18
